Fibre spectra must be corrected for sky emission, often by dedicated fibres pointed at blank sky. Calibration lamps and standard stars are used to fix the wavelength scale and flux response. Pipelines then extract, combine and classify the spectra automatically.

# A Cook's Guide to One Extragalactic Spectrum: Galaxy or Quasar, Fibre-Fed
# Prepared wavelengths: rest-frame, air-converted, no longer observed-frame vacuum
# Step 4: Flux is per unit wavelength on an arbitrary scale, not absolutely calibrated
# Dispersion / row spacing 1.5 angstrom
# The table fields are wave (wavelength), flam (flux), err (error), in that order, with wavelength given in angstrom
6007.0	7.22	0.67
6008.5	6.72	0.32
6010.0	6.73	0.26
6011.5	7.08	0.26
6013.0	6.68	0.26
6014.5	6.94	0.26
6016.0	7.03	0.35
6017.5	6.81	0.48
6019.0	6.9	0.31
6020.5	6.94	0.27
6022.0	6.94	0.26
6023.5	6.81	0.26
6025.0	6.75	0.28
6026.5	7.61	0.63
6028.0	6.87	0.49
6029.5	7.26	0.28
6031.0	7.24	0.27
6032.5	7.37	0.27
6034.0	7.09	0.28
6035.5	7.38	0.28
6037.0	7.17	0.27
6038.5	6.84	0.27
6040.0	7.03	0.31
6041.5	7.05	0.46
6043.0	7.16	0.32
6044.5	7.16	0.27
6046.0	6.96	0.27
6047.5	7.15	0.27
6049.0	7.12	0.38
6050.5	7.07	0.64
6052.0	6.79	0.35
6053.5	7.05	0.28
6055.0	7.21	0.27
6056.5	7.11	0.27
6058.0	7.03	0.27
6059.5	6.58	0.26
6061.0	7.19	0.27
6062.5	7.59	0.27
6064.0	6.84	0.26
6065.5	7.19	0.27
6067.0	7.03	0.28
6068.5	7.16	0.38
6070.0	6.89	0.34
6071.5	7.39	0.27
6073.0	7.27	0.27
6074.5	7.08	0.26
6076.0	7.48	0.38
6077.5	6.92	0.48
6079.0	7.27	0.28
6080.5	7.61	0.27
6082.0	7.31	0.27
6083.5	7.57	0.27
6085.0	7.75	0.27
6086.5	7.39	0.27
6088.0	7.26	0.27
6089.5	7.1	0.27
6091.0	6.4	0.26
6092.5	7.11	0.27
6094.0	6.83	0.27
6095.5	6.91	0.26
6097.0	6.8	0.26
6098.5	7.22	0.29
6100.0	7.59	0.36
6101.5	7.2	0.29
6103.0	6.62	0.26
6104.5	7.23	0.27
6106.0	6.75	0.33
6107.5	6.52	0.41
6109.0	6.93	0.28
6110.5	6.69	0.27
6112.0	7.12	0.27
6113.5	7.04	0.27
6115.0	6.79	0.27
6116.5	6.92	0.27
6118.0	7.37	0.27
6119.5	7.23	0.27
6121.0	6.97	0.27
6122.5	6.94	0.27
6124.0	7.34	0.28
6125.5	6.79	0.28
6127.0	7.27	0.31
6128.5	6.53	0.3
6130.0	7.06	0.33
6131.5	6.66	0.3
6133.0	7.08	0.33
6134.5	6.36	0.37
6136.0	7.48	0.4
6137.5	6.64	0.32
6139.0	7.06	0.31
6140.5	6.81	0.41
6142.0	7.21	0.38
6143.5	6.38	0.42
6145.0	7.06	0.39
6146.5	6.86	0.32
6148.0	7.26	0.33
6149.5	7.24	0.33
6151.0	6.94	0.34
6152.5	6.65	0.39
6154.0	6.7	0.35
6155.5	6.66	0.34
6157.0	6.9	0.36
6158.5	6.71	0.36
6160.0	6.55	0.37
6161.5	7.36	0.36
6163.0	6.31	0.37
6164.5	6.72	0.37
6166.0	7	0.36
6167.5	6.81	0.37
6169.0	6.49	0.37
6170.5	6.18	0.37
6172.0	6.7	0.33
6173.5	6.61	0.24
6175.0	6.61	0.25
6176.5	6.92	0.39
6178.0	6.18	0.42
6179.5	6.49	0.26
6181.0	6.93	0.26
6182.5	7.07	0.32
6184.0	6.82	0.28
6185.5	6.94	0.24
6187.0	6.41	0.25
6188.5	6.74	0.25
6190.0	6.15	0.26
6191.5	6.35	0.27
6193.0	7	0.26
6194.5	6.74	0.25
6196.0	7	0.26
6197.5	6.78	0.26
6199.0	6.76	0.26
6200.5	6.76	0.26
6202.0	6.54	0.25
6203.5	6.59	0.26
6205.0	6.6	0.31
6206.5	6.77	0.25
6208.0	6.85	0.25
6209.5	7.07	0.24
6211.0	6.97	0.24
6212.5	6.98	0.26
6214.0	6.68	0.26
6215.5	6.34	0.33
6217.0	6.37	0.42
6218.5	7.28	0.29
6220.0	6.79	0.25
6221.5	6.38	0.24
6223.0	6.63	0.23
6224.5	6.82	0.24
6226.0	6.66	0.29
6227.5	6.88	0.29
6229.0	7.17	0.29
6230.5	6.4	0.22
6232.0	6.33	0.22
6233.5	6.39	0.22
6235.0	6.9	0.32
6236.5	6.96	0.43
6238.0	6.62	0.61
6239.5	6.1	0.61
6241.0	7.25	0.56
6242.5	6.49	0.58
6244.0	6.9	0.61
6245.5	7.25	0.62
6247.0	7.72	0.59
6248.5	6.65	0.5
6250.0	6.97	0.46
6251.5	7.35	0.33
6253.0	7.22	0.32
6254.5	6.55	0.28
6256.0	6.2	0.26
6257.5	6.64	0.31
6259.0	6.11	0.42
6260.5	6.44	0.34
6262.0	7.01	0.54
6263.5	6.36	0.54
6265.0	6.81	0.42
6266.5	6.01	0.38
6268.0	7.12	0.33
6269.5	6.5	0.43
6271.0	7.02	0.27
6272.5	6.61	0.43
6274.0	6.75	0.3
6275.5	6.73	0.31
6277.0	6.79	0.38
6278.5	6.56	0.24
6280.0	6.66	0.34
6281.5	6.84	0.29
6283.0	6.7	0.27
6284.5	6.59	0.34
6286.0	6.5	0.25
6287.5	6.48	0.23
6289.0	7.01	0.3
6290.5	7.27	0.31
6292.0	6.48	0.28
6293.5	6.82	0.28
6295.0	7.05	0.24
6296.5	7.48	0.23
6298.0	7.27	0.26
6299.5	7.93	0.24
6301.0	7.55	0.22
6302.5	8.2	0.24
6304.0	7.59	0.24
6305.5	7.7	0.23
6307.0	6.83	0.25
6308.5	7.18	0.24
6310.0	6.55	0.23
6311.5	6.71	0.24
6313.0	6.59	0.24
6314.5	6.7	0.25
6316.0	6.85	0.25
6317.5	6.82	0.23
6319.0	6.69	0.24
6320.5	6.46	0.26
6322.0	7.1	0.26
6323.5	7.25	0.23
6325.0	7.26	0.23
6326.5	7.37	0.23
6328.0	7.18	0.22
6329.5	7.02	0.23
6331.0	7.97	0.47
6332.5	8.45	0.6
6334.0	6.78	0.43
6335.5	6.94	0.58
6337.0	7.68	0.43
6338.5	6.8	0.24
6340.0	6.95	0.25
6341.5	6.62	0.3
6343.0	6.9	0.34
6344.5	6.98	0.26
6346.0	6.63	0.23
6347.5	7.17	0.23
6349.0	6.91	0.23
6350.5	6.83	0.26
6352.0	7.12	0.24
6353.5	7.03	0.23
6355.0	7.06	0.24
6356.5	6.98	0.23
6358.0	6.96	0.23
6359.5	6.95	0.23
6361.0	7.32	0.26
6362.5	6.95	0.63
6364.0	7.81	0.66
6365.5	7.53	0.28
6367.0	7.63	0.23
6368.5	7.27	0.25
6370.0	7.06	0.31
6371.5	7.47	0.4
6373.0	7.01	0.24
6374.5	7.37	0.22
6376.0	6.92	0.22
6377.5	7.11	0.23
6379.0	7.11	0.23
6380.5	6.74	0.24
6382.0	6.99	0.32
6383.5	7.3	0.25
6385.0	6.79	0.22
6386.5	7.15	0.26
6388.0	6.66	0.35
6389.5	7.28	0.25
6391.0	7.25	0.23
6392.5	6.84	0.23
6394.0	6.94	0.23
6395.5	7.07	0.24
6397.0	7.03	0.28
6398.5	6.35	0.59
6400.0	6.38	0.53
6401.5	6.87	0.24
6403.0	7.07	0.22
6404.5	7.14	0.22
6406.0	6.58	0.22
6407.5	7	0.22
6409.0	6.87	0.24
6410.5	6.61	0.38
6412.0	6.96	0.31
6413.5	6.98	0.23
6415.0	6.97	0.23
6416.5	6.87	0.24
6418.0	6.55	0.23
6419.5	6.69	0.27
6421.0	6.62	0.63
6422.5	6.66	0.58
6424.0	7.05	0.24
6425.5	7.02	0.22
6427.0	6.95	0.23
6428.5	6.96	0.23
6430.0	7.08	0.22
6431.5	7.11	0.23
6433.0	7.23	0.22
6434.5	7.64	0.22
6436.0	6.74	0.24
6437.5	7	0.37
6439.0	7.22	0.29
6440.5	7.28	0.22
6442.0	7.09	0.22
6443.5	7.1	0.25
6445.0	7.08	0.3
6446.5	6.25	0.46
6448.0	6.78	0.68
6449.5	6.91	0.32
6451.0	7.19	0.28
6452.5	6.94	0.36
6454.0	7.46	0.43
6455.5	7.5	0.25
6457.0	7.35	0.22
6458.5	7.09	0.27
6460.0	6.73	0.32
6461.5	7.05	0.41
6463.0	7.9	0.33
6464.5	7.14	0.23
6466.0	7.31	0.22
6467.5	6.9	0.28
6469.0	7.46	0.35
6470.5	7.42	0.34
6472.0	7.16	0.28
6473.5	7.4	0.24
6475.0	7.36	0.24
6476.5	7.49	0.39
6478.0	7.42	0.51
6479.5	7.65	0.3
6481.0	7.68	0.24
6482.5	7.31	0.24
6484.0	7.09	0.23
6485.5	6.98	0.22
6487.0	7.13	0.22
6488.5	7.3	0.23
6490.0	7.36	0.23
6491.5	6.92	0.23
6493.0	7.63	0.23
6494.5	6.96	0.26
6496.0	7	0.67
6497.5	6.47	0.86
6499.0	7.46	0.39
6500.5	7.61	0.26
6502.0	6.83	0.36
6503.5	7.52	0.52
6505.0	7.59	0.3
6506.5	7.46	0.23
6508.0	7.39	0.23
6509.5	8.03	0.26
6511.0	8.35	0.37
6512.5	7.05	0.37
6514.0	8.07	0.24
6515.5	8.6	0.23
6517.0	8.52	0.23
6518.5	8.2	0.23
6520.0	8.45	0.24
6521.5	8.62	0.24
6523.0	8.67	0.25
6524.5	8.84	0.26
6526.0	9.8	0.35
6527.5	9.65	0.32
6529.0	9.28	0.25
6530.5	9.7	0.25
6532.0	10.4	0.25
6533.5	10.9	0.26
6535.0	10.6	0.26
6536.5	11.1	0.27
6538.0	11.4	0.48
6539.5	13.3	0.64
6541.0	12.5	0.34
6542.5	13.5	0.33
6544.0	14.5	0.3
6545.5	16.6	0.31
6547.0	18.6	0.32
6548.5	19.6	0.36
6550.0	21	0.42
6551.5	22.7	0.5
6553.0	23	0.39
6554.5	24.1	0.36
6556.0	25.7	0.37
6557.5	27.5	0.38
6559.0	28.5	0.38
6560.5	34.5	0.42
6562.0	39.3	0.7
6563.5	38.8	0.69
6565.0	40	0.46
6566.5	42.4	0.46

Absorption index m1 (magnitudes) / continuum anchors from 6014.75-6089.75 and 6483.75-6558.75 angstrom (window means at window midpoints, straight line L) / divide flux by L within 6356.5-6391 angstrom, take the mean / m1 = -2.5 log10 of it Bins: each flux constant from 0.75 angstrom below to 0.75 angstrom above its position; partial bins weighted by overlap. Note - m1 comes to 0.37 mag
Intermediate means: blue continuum 7.13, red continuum 11.3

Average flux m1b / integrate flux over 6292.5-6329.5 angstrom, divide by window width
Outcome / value 7.12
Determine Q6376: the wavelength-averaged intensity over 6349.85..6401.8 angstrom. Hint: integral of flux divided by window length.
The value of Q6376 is 7.06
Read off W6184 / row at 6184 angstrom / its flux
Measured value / 6.82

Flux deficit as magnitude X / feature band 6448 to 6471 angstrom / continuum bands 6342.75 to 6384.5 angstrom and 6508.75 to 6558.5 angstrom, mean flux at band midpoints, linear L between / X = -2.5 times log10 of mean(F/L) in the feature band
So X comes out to 0.42 mag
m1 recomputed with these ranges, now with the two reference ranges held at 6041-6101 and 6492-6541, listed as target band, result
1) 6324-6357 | 0.14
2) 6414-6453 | 0.21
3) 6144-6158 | 0.08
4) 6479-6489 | 0.18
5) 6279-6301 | 0.14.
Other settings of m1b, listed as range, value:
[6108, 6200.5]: 6.82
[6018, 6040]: 7.08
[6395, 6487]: 7.06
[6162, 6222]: 6.7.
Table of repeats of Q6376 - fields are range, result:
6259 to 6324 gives 6.89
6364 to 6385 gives 7.2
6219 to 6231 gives 6.73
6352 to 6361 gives 7.03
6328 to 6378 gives 7.16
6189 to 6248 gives 6.75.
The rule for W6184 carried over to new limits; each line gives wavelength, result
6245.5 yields 7.25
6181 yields 6.93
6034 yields 7.09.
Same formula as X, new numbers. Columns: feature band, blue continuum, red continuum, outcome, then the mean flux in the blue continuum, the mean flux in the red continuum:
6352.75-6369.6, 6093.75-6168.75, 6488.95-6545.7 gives 0.14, 6.92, 9.1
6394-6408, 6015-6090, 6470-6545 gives 0.20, 7.13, 8.58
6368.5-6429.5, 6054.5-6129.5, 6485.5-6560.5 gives 0.45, 7.09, 11.9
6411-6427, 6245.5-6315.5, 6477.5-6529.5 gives 0.09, 6.89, 7.79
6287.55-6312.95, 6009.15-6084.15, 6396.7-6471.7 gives -0.02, 7.09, 7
